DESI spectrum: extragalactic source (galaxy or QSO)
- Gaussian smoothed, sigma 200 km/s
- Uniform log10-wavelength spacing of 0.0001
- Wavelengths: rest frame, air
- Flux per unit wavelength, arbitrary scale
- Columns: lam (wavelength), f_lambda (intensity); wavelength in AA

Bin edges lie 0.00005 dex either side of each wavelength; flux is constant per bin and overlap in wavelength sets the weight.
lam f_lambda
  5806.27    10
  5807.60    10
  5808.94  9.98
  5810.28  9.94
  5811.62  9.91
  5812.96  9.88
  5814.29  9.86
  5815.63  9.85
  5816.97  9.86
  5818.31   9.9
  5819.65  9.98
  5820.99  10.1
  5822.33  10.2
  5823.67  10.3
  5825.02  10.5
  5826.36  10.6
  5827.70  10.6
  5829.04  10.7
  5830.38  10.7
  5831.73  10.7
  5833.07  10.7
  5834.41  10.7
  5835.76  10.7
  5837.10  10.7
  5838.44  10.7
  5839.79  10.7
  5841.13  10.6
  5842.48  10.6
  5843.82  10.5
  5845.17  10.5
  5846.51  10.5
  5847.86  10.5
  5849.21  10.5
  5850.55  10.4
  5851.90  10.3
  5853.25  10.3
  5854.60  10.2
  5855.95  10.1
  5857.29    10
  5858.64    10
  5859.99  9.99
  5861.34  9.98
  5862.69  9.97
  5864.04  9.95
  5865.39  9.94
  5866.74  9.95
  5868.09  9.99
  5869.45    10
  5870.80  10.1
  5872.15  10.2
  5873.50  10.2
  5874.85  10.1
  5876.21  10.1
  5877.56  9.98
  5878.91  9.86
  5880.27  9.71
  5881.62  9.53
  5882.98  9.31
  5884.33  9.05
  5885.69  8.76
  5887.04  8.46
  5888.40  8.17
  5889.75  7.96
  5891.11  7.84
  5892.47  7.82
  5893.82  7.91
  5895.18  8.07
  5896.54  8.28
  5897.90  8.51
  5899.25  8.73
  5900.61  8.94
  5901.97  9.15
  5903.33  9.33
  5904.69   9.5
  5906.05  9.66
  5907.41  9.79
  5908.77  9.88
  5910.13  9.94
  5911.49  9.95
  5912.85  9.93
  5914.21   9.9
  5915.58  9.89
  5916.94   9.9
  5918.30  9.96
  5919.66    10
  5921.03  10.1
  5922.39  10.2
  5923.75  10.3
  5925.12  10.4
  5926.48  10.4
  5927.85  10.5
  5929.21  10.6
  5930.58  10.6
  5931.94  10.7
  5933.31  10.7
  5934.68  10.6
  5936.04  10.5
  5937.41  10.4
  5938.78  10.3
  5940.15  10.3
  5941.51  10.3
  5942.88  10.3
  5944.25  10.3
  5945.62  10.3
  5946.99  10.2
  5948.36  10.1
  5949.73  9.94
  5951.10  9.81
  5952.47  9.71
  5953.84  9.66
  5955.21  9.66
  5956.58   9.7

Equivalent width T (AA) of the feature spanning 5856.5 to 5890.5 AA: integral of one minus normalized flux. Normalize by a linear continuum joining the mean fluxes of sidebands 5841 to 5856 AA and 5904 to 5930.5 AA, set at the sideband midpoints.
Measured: 2.12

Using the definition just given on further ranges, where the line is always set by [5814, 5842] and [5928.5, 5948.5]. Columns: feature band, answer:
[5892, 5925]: 3.1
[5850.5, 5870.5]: 0.7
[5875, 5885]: 0.7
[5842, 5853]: 0.0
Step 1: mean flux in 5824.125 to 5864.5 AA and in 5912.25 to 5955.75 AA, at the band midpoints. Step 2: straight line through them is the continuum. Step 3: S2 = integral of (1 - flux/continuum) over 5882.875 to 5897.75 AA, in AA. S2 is 2.9 AA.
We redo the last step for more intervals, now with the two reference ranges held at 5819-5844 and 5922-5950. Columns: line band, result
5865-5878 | 0.5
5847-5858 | 0.2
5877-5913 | 4.9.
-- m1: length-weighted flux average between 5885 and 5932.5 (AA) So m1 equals 9.43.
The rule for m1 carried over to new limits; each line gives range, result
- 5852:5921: 9.51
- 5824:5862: 10.5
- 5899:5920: 9.67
